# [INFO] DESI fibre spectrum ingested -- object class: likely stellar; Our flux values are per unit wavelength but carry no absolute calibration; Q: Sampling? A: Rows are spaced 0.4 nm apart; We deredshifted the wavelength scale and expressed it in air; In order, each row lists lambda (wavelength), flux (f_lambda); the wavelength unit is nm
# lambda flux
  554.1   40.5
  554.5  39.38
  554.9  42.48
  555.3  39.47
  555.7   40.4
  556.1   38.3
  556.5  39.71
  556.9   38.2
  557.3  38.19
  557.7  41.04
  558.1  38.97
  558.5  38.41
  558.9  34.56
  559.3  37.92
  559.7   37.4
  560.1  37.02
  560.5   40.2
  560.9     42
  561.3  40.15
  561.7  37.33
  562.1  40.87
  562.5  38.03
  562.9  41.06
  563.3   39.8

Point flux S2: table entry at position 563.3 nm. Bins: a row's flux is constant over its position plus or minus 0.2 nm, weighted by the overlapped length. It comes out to 39.8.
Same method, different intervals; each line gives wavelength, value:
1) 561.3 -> 40.15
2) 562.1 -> 40.87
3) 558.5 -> 38.41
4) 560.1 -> 37.02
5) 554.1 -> 40.5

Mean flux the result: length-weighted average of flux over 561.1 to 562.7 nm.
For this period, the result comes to 39.1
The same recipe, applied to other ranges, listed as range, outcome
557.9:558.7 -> 38.7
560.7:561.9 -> 39.8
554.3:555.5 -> 40.4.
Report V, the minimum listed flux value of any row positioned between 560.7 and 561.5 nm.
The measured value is 40.15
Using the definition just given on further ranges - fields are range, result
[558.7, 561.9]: 34.56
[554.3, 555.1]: 39.38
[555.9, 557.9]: 38.19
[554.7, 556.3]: 38.3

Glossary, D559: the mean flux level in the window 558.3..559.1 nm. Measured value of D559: 36.5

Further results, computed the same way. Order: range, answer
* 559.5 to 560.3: 37.2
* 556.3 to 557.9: 39.3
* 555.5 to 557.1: 39.2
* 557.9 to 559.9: 37.5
